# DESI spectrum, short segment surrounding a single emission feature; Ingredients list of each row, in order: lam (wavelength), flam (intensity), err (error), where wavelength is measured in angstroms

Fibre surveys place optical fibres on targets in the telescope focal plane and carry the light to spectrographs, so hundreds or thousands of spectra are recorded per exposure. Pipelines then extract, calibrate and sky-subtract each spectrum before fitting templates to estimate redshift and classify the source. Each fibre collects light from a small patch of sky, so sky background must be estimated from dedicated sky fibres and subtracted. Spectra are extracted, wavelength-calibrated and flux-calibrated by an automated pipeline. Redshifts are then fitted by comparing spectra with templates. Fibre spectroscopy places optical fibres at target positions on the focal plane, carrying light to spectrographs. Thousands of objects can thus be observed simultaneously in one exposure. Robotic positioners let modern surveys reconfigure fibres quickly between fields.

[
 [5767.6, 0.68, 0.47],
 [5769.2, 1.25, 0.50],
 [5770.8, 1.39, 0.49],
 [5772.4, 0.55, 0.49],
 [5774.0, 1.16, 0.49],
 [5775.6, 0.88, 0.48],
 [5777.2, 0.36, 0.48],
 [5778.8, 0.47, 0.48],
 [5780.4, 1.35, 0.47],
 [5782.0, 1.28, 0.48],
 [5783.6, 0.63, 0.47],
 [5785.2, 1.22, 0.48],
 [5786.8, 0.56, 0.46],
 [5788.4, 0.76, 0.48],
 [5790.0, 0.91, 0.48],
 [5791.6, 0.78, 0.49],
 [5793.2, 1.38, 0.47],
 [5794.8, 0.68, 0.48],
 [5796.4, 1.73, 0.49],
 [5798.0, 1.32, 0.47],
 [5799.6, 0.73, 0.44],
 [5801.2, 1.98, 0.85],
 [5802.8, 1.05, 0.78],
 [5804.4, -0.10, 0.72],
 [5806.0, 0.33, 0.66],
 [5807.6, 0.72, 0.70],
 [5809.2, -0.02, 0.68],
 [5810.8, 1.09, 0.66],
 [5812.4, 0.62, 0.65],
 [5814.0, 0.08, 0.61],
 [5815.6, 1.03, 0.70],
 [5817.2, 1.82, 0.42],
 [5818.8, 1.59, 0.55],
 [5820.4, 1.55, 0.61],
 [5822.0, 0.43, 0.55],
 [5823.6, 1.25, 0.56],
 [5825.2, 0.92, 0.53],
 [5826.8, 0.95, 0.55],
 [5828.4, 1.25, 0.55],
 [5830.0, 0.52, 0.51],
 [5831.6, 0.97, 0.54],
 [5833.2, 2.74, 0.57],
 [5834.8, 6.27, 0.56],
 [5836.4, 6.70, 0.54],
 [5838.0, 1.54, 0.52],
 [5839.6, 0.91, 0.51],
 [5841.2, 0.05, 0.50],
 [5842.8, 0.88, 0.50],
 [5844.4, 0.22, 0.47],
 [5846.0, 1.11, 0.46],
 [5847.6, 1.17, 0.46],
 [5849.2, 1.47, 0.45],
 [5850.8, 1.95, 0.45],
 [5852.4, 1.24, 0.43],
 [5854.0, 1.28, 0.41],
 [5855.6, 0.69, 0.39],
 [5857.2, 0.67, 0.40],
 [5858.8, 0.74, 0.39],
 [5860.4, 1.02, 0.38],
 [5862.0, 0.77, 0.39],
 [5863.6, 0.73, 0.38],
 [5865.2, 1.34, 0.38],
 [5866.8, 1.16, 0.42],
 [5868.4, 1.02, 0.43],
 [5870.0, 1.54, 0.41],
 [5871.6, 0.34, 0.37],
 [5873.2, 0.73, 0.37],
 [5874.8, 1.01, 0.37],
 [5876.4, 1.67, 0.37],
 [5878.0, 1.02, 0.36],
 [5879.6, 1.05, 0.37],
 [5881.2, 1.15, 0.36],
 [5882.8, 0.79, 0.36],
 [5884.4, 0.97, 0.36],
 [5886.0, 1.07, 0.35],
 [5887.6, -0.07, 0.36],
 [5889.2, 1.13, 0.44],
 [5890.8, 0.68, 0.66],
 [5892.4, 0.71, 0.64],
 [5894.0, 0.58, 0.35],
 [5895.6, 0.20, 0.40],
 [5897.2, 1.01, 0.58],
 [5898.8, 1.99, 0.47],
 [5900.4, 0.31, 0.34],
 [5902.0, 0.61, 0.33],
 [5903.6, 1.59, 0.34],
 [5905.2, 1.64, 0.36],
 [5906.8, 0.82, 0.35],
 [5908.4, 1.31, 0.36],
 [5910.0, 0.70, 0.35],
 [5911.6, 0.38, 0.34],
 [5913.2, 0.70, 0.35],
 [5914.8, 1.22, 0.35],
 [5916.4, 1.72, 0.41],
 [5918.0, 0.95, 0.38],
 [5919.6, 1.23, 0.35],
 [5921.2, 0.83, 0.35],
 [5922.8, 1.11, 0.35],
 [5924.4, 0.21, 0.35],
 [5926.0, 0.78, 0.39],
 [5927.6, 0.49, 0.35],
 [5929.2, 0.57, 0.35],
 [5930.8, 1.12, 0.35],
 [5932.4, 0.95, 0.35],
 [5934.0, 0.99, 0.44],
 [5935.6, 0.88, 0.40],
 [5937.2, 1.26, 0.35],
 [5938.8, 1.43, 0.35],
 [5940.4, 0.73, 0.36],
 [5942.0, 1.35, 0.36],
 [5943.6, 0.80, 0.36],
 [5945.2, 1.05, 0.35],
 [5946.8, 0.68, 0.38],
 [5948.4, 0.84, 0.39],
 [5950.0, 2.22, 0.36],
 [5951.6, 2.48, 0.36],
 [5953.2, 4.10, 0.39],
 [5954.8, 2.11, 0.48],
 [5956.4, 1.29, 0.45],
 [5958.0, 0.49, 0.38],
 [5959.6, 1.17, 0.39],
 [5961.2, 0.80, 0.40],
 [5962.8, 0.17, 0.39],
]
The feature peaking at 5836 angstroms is Hbeta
